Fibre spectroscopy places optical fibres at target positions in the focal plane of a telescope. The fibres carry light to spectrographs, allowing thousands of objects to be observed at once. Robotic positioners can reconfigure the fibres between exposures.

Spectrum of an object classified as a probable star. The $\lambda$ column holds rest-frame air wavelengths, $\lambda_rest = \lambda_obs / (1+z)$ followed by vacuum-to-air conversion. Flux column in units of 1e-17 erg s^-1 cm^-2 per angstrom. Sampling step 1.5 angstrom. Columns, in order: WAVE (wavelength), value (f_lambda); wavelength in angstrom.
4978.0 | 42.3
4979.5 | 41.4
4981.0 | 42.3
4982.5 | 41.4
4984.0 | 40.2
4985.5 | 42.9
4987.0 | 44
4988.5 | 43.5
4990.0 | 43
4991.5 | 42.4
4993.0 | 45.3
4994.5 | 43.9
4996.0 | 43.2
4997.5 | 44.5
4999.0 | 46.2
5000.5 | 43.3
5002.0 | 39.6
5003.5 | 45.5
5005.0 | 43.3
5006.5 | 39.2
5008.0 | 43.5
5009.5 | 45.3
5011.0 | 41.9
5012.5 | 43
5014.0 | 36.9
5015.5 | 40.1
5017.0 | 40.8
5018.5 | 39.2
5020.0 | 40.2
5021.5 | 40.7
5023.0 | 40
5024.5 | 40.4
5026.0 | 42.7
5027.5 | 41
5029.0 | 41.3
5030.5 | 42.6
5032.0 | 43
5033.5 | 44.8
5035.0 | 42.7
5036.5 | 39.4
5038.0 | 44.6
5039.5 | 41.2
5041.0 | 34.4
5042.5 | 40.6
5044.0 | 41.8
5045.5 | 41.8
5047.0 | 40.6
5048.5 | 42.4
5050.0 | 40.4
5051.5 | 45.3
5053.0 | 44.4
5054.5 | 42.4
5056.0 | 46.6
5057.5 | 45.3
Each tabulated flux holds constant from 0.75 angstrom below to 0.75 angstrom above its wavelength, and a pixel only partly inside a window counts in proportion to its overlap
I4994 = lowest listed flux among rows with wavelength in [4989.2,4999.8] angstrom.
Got 42.4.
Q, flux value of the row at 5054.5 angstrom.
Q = 42.4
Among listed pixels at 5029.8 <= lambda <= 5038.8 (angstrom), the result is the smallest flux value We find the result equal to 39.4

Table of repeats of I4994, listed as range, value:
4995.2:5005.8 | 39.6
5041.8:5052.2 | 40.4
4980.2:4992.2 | 40.2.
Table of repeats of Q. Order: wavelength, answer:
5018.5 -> 39.2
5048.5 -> 42.4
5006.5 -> 39.2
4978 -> 42.3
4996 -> 43.2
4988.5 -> 43.5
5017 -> 40.8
